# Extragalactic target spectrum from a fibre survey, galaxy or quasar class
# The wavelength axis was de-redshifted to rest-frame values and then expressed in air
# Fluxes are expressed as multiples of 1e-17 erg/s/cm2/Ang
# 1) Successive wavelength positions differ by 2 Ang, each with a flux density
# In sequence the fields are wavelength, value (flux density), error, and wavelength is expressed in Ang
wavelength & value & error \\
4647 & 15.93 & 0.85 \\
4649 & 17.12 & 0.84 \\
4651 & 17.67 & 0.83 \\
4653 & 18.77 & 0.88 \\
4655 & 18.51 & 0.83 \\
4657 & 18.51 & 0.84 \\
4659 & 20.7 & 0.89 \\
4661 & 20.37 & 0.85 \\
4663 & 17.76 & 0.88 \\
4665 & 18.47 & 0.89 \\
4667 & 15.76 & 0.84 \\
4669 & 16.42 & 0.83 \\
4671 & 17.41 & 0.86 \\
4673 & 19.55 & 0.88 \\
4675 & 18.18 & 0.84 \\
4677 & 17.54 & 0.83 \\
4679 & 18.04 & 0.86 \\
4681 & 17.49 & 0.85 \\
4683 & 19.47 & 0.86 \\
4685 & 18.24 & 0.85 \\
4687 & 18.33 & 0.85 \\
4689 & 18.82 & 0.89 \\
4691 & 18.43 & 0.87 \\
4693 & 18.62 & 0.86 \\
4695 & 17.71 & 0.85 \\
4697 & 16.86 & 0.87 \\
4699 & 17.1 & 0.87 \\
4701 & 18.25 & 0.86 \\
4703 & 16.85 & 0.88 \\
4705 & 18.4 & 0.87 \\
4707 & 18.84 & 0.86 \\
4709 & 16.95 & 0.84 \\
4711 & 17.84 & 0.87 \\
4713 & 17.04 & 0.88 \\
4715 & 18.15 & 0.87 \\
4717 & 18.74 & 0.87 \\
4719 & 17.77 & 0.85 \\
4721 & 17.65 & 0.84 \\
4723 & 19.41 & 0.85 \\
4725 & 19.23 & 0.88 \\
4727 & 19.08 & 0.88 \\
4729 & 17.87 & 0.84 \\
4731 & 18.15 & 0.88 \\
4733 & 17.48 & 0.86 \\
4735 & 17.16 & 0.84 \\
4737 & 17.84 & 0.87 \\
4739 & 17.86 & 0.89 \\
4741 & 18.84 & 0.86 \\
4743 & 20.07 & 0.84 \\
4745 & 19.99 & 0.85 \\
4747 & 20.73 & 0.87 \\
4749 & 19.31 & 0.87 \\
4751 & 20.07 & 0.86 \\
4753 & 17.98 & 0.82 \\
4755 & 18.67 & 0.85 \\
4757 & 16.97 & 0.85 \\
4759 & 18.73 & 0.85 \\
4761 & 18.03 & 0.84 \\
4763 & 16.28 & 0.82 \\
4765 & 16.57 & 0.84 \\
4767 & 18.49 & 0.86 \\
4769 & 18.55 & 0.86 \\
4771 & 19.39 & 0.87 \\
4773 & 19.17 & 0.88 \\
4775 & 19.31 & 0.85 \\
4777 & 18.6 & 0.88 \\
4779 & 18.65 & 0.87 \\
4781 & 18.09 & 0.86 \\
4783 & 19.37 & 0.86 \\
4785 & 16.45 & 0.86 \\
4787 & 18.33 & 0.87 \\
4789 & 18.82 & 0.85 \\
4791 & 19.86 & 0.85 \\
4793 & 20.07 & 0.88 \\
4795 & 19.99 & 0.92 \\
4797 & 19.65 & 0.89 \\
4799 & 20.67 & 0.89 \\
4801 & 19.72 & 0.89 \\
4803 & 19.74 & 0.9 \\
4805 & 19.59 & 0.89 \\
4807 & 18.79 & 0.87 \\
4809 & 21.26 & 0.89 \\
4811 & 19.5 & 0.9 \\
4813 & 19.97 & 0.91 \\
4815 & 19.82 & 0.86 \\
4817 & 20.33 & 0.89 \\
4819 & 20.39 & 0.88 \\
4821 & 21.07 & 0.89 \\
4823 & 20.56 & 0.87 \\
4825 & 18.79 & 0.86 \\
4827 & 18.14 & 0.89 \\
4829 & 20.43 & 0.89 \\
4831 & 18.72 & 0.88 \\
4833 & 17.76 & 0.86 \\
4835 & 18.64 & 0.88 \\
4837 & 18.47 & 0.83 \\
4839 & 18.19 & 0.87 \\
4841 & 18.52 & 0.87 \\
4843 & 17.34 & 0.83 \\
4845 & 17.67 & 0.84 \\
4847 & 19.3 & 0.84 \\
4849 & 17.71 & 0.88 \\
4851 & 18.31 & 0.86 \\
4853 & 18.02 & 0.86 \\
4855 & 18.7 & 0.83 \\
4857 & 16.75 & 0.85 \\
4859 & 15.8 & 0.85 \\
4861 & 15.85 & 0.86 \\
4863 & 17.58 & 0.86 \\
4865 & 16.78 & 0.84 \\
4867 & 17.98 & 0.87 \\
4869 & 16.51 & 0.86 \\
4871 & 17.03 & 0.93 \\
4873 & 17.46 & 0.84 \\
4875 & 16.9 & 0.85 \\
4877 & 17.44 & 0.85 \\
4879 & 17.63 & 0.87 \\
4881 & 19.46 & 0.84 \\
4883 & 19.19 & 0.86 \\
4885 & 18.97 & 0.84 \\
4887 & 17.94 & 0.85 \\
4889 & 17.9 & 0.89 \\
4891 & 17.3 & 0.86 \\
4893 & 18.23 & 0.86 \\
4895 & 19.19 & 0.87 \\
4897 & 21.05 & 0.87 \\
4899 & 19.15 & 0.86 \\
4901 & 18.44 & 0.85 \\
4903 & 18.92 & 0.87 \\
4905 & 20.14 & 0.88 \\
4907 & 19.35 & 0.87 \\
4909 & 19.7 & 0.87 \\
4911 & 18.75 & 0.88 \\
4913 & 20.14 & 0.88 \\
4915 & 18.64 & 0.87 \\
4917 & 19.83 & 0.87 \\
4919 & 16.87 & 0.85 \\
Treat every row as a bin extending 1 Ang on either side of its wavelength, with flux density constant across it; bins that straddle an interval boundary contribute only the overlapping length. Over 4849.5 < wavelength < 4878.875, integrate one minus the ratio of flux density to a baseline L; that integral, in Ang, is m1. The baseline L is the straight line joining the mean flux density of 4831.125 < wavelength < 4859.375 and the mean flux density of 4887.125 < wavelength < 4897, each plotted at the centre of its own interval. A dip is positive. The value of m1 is 1.5 Ang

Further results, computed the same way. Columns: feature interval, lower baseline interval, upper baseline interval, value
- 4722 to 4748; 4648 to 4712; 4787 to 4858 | -0.3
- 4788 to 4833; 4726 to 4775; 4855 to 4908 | -3.6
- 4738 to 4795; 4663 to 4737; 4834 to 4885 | -2.6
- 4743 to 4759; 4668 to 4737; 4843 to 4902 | -1.0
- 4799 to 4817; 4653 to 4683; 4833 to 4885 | -2.0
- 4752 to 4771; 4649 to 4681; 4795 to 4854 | 0.9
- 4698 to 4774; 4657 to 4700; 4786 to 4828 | 2.3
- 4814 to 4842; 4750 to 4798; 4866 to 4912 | -1.1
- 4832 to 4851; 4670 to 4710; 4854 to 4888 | -0.6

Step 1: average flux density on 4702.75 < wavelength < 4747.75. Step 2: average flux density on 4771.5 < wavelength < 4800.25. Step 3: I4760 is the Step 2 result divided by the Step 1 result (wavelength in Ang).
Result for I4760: 1.04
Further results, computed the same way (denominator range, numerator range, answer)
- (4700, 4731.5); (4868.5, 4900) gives 1.01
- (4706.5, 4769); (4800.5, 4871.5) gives 1.02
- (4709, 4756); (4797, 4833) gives 1.07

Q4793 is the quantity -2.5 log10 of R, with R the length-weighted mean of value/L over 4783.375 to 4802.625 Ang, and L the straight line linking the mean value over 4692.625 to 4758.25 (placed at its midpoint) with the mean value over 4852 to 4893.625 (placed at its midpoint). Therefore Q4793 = -0.078 mag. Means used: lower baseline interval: 18.3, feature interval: 19.3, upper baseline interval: 17.6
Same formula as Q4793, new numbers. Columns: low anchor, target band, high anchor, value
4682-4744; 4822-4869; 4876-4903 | 0.03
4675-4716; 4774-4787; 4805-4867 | 0.00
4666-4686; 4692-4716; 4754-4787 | 0.01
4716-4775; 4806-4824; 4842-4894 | -0.12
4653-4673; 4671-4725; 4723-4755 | 0.03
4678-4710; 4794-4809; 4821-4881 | -0.11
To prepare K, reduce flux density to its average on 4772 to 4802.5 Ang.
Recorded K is 19.1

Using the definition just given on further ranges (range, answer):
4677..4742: 18.1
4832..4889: 17.8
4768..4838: 19.3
